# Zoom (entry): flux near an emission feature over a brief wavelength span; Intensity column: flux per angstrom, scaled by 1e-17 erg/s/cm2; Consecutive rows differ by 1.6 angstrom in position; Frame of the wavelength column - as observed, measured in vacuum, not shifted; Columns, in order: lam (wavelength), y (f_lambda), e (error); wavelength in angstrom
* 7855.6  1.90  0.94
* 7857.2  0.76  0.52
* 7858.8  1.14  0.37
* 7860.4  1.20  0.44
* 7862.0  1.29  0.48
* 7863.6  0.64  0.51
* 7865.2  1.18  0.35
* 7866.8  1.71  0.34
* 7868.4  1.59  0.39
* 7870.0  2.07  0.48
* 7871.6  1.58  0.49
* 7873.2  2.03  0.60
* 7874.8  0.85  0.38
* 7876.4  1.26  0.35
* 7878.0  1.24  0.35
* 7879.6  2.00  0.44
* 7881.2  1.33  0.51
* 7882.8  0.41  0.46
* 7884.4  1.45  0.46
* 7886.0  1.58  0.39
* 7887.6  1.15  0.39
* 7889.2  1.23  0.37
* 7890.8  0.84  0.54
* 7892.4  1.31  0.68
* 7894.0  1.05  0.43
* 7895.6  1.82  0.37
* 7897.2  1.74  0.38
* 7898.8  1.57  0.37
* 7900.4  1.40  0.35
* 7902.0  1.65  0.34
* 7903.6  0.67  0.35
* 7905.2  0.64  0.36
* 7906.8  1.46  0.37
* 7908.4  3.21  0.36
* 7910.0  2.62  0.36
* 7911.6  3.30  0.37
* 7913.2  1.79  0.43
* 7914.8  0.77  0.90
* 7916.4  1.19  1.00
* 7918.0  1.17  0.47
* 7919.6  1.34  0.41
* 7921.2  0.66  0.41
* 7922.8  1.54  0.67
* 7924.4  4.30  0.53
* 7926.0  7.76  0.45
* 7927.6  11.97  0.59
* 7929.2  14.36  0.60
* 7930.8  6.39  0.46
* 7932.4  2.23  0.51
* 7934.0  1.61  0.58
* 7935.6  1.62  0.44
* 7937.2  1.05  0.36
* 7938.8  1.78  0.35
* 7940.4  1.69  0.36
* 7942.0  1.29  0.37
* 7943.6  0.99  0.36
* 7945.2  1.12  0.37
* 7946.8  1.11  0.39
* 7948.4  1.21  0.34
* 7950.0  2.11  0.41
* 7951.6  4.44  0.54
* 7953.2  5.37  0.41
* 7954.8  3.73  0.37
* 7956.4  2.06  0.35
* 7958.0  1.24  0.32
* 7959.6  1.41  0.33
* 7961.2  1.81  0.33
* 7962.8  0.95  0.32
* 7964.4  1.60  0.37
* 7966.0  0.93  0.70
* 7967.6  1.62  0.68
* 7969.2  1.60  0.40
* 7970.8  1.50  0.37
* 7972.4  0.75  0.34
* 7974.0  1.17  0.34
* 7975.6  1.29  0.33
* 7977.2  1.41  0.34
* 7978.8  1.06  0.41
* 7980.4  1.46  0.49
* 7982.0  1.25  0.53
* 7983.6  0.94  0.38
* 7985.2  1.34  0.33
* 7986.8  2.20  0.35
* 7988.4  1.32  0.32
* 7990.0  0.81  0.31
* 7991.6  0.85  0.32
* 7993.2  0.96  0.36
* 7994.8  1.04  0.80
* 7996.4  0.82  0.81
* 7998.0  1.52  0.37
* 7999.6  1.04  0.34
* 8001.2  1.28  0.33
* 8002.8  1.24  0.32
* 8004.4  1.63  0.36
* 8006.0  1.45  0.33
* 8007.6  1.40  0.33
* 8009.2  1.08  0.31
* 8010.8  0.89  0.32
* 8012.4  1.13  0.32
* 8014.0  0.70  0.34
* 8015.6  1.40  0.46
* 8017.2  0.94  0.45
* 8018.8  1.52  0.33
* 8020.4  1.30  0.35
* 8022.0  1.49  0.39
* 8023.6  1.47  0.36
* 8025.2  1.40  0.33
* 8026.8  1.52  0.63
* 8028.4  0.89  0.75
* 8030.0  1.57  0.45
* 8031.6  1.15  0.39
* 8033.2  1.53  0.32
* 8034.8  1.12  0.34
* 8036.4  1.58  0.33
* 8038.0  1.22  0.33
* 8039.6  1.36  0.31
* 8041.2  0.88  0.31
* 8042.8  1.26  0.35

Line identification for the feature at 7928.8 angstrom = Halpha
